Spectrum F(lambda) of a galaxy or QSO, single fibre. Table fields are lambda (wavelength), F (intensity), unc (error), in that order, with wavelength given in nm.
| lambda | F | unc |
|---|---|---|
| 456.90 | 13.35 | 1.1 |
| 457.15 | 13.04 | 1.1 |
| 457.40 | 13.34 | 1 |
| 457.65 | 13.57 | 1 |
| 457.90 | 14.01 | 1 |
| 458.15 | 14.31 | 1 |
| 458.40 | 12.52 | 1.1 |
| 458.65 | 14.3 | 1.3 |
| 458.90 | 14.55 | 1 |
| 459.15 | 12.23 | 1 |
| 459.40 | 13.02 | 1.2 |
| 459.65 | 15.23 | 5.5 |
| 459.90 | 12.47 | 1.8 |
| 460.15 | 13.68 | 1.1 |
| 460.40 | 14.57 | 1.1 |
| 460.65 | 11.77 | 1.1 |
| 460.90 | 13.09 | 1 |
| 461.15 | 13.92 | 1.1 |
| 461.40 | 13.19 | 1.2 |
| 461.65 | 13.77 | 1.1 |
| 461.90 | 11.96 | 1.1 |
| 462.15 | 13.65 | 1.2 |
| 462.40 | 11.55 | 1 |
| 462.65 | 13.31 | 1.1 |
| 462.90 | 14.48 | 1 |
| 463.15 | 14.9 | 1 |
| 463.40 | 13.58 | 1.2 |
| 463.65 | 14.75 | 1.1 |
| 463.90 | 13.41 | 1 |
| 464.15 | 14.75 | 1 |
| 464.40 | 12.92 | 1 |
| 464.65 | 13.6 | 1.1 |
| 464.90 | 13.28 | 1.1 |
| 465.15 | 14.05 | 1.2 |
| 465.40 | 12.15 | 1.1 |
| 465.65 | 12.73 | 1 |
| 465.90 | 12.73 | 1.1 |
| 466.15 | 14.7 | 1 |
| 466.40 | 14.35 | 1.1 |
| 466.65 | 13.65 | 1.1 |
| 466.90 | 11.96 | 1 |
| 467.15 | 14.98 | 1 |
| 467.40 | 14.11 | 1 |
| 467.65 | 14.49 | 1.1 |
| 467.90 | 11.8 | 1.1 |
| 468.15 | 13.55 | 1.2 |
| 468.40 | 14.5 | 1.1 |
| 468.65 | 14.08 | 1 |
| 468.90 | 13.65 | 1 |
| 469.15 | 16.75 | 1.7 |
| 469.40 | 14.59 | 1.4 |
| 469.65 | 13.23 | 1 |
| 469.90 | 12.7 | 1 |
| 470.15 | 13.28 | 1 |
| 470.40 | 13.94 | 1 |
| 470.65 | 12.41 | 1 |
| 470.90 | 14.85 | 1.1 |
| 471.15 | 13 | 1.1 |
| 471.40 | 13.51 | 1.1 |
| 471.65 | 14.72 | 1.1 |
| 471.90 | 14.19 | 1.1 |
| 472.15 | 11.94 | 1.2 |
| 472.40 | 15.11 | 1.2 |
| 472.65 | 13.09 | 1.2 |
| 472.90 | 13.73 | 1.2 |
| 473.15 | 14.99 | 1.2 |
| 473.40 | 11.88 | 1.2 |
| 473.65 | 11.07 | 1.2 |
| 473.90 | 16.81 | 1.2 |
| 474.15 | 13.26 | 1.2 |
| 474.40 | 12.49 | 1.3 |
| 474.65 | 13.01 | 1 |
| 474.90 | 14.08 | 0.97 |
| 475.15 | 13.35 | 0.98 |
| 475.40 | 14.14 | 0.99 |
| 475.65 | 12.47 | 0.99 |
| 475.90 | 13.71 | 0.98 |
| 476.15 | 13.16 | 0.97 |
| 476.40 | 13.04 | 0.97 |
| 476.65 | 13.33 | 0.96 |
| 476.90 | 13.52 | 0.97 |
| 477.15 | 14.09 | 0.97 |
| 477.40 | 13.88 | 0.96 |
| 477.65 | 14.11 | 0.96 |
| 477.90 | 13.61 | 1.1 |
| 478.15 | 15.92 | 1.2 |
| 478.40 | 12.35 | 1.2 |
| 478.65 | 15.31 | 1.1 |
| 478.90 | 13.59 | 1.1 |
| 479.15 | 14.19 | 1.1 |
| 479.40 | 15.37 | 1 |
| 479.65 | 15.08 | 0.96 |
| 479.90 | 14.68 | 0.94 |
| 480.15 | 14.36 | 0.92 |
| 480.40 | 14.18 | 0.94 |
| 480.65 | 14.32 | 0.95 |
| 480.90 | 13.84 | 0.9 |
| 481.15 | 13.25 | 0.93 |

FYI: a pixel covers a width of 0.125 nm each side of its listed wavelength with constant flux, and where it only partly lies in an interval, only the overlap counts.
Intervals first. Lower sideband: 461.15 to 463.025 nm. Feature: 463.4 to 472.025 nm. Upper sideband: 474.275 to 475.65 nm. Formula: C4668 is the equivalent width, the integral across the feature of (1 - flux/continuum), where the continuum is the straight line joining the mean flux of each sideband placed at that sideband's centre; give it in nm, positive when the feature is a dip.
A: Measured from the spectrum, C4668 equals -0.324 nm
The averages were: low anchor 13.2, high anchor 13.3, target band 13.7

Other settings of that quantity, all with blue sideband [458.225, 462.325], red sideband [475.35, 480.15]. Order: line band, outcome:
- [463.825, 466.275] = 0.02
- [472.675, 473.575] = 0.03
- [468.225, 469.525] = -0.10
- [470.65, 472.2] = 0.01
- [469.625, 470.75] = 0.05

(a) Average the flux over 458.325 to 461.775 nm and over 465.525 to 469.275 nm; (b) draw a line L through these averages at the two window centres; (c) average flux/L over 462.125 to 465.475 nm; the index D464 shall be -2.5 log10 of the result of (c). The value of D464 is 0.00 mag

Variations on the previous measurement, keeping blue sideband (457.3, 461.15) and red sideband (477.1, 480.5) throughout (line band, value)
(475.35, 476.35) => 0.07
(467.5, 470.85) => 0.01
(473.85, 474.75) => 0.04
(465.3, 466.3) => 0.05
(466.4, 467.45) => 0.01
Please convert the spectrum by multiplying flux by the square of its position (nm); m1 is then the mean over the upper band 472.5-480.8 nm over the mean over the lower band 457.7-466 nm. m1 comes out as 1.09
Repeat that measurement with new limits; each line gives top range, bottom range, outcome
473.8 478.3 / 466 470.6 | 1.02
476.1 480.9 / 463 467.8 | 1.09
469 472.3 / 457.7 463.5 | 1.07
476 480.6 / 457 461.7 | 1.13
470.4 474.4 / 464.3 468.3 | 1.04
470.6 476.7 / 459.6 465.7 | 1.05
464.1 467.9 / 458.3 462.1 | 1.04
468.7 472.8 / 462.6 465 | 1.02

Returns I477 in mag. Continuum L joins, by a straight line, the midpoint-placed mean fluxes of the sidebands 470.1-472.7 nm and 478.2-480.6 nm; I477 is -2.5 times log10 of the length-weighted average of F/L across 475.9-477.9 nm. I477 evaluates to 0.04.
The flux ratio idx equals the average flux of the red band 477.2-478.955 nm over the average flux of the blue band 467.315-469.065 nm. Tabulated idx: 1.02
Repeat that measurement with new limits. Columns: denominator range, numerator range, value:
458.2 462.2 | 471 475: 1.01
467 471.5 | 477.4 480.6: 1.04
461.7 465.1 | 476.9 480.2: 1.06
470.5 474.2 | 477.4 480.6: 1.05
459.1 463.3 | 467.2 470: 1.05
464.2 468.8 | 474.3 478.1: 1.00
